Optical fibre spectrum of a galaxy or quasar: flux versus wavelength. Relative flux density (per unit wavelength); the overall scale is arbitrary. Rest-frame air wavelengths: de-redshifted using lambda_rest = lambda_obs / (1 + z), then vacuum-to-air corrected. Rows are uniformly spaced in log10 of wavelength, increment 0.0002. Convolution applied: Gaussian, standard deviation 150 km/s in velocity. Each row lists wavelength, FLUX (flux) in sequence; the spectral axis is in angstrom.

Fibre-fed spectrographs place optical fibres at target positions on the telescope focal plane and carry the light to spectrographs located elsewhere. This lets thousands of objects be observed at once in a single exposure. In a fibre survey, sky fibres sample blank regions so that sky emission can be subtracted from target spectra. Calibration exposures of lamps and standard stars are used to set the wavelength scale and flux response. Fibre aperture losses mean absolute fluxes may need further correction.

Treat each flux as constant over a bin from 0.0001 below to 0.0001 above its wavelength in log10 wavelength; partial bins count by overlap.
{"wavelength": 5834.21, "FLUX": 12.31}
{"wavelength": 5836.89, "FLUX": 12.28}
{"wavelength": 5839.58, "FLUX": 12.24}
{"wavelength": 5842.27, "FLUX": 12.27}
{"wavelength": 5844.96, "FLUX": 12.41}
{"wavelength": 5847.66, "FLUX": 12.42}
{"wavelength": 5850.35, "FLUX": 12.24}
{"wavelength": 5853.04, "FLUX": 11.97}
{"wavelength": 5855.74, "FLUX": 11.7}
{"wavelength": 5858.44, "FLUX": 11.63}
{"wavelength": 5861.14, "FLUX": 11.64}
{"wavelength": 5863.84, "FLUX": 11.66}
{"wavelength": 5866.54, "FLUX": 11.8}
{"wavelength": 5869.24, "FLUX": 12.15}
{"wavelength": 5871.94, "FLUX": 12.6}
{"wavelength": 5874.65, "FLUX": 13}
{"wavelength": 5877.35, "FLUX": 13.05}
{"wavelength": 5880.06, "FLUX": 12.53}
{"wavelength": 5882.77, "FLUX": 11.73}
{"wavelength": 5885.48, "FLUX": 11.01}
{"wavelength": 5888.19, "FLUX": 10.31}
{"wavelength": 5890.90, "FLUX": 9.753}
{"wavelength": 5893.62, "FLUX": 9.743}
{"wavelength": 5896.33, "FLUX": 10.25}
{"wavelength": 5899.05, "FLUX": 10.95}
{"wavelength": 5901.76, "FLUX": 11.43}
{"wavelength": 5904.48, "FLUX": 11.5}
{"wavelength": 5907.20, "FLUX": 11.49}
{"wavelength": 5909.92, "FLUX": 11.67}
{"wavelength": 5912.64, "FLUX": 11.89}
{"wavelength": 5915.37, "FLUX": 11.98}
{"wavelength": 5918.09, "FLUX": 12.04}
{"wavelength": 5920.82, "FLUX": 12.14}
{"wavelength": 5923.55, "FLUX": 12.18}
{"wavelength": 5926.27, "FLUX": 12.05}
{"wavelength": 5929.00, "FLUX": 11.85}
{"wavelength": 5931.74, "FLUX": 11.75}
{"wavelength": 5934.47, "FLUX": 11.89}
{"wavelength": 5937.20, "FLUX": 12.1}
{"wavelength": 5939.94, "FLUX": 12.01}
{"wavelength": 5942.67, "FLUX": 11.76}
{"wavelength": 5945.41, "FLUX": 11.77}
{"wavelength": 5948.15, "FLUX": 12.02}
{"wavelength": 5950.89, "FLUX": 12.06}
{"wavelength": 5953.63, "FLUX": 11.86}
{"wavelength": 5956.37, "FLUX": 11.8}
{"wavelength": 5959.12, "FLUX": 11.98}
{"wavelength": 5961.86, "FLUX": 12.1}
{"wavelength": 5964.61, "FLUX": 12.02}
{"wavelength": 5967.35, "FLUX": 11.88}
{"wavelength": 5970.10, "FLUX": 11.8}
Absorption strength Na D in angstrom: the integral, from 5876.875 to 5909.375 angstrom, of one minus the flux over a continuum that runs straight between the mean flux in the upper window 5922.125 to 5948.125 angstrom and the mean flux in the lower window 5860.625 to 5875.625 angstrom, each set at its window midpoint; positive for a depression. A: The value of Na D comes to 2.6 angstrom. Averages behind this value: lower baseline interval 12.1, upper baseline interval 11.9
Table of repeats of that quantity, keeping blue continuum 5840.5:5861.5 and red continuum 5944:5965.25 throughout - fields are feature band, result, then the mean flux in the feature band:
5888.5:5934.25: 2.23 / 11.4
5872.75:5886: -0.37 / 12.4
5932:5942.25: 0.01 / 12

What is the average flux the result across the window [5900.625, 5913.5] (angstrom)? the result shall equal 11.6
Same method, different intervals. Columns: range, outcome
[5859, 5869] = 11.7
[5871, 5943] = 11.6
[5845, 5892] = 11.9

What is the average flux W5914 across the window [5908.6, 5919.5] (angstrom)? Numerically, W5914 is 11.9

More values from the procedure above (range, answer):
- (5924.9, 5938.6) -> 11.9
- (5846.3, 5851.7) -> 12.3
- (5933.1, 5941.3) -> 12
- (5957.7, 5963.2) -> 12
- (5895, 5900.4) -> 10.6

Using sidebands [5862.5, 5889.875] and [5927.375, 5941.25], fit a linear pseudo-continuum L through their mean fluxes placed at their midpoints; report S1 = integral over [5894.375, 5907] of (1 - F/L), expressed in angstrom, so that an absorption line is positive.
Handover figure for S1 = 1.0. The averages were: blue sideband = 12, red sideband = 11.9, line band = 11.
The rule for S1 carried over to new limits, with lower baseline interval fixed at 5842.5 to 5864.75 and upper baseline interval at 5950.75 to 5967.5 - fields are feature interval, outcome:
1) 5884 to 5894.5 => 1.5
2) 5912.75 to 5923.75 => -0.1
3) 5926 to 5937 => 0.1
